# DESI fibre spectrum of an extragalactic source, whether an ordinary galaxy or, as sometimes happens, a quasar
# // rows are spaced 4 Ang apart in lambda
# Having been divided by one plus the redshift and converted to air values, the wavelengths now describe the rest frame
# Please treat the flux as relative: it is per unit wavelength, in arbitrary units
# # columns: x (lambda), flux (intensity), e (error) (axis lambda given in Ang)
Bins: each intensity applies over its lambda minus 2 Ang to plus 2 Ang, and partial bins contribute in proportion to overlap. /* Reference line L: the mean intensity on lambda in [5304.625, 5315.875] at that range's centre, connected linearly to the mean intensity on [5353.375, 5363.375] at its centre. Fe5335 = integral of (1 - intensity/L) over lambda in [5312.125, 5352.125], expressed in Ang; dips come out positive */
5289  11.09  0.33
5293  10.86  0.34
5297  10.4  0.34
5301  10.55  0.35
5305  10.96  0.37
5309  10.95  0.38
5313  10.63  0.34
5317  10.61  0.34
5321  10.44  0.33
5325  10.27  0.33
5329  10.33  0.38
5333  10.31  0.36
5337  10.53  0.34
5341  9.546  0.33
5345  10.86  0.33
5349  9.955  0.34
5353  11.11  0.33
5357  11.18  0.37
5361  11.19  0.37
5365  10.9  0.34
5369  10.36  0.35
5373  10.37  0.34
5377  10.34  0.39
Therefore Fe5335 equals 2.2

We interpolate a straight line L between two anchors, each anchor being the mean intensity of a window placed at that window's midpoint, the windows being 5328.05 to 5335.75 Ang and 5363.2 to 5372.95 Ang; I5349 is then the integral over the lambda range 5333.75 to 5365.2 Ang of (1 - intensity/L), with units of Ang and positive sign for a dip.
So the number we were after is -0.5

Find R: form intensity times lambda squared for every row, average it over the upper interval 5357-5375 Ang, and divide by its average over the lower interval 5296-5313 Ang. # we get 1.03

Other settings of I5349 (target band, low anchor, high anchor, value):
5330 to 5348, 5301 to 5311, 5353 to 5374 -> 0.9 Ang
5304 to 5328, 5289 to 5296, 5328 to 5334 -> -0.2 Ang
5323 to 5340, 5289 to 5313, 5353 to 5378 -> 0.7 Ang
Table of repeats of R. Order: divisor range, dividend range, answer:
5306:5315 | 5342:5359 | 1.01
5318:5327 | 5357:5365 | 1.09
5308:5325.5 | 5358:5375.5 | 1.03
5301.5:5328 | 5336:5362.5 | 1.01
